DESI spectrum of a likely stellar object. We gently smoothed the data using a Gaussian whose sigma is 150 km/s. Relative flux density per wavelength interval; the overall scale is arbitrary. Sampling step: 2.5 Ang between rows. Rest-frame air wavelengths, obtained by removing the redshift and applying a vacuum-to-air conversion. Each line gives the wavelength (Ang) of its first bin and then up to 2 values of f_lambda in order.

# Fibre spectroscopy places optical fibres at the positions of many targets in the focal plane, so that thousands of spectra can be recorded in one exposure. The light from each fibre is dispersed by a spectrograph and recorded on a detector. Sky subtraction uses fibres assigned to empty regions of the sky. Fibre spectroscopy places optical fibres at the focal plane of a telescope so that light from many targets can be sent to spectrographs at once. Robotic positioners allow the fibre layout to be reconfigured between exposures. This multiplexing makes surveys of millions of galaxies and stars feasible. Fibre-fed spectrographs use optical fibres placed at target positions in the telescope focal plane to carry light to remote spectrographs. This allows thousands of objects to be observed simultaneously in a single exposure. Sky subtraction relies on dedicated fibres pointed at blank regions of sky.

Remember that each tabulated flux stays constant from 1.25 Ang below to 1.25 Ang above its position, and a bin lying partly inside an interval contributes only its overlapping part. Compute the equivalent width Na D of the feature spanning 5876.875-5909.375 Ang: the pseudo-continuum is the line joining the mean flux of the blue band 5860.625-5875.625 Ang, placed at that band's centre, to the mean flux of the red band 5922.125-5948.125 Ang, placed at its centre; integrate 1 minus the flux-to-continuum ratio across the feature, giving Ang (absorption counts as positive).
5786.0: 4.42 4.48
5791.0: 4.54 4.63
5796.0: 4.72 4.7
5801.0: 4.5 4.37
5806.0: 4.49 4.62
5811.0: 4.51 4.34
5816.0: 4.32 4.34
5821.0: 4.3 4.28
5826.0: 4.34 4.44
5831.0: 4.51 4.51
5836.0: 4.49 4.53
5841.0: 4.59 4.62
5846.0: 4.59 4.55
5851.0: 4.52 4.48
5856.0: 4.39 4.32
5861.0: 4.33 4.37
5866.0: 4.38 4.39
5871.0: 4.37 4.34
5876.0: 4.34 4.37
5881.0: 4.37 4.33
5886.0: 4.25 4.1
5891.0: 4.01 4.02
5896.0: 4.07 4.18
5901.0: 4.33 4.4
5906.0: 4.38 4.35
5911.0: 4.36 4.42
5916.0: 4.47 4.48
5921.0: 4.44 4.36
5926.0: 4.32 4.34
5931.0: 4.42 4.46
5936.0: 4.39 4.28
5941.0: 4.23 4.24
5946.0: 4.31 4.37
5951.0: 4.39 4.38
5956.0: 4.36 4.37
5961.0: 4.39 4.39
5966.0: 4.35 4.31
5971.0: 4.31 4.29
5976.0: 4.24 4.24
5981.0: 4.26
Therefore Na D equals 0.8 Ang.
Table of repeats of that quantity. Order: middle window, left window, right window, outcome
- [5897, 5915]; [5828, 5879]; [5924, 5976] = 0.20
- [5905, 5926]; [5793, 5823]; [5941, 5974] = -0.11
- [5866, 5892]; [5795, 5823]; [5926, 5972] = 0.67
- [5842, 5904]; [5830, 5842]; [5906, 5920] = 1.87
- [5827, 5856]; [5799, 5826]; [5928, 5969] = -0.81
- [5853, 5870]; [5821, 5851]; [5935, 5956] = 0.29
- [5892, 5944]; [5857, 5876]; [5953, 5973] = 0.30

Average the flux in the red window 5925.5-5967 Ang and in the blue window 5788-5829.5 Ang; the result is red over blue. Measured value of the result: 1.0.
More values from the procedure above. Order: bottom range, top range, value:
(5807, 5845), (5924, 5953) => 0.98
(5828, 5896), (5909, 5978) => 0.99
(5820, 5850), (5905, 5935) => 0.98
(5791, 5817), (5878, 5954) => 0.95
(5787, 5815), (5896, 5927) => 0.96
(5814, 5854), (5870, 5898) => 0.95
